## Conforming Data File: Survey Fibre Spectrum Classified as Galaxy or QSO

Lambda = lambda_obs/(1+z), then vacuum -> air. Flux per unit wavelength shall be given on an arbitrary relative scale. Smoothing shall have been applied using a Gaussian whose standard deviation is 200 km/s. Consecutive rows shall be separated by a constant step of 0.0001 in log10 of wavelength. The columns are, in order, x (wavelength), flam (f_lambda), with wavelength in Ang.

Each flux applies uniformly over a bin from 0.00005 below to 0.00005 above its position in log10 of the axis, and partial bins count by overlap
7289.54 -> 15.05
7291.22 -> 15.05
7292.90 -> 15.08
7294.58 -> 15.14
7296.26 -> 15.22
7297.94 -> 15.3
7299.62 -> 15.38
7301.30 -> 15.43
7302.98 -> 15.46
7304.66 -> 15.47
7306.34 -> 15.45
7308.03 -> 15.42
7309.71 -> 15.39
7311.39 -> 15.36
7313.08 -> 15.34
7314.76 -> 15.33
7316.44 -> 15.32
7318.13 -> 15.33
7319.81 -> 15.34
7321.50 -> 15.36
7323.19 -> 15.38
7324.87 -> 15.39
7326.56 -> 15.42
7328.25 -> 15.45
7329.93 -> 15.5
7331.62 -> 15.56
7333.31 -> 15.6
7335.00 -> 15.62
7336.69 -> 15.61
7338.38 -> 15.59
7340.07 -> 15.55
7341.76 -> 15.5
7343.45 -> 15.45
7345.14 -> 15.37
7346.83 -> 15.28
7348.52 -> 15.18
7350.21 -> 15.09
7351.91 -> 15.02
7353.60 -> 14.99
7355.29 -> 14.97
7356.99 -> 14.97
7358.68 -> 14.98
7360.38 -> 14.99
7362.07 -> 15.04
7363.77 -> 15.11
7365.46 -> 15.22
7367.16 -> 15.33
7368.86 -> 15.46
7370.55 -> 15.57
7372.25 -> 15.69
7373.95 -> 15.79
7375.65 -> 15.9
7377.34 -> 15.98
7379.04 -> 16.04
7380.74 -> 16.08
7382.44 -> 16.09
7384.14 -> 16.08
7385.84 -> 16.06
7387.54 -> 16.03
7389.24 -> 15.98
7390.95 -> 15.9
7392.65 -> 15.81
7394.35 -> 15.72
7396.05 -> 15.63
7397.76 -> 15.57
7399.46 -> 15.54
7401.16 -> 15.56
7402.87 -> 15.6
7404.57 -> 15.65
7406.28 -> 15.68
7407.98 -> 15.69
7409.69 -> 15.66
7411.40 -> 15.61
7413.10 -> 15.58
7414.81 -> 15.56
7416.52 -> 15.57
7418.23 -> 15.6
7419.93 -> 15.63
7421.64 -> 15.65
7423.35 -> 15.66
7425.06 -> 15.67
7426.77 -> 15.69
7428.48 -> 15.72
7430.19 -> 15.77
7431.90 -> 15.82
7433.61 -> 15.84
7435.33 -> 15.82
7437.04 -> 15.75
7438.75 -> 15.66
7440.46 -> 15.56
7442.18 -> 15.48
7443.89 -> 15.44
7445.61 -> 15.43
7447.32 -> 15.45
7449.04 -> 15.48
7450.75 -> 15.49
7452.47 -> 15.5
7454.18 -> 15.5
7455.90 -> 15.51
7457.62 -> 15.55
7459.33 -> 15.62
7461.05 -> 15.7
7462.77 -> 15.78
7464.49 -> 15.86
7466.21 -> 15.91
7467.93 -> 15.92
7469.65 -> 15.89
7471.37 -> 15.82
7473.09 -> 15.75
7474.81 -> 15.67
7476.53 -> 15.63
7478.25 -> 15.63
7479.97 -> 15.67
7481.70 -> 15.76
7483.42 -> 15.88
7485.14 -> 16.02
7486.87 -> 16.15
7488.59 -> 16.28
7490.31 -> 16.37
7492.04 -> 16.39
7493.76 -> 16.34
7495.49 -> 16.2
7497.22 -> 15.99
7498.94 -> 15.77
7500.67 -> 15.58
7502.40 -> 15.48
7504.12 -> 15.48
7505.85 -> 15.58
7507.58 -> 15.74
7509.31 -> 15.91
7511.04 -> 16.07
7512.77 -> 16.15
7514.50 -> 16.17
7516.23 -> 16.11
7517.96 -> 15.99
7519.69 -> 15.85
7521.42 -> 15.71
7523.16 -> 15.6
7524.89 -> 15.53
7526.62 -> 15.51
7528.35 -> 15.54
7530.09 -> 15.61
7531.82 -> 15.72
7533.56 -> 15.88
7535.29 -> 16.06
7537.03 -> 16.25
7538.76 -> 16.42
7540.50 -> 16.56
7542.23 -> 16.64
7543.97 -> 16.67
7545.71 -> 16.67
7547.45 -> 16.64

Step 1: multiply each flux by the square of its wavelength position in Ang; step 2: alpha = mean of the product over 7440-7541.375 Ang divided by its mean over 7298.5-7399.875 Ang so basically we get 1.1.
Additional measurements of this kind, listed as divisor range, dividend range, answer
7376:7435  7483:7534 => 1.04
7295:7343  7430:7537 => 1.07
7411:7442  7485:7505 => 1.04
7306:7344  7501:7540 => 1.08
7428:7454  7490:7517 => 1.04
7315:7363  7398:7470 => 1.05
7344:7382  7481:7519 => 1.08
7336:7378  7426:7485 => 1.05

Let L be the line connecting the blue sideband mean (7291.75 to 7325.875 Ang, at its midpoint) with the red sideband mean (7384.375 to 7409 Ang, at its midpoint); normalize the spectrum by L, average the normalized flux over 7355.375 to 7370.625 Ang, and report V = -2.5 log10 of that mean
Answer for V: 0.03 mag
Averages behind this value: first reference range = 15.3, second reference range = 15.8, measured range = 15.2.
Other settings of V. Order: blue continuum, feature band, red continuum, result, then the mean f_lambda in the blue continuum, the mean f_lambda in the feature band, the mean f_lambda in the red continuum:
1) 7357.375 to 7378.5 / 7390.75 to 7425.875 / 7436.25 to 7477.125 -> -0.01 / 15.4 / 15.6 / 15.6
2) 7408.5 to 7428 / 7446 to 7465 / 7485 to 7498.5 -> 0.02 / 15.6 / 15.6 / 16.2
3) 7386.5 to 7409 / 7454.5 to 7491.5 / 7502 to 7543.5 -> 0.00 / 15.7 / 15.8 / 15.9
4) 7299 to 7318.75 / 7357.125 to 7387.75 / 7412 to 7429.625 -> -0.01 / 15.4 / 15.6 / 15.6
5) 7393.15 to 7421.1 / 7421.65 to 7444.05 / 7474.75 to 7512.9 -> 0.00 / 15.6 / 15.7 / 15.9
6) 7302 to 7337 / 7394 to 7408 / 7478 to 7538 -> 0.00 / 15.4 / 15.6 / 15.9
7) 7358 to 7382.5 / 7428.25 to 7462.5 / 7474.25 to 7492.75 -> 0.01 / 15.5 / 15.6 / 16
